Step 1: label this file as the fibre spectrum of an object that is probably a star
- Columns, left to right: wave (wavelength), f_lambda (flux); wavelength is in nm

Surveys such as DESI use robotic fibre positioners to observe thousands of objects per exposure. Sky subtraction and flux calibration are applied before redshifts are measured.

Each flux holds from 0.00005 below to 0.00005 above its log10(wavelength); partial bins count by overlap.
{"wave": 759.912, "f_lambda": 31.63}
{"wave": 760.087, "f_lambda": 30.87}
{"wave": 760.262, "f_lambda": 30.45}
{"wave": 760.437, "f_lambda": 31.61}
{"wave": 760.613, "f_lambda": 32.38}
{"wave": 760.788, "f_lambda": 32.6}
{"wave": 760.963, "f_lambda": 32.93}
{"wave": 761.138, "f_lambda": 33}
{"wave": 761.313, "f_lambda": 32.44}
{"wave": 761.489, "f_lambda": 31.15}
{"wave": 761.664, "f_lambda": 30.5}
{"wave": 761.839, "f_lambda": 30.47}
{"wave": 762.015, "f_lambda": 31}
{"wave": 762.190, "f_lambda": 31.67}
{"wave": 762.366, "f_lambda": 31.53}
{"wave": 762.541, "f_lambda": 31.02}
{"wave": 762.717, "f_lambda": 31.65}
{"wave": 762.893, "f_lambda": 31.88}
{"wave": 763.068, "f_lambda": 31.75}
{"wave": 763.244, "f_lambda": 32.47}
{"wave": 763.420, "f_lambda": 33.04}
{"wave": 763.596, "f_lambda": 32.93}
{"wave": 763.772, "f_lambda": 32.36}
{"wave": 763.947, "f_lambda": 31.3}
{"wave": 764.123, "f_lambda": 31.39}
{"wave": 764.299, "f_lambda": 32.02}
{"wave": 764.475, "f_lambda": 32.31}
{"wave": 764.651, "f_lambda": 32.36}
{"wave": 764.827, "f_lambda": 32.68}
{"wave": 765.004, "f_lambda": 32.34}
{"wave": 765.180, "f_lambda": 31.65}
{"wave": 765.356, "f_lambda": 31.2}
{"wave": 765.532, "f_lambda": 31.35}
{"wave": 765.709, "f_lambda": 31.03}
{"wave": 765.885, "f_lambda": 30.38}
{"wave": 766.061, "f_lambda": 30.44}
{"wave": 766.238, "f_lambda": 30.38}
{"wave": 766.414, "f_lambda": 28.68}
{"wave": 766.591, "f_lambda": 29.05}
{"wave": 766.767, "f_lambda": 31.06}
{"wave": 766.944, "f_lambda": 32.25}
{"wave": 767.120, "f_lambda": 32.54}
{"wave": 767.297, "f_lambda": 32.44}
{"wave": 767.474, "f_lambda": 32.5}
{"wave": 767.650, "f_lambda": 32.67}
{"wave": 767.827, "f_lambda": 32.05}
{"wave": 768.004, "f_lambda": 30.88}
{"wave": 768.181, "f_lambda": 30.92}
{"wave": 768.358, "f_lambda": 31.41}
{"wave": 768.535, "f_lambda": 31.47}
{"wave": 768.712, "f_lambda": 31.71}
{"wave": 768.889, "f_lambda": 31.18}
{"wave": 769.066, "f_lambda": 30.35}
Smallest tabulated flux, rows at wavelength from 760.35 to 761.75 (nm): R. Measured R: 30.5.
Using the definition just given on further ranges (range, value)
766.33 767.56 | 28.68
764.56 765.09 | 32.34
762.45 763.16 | 31.02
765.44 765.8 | 31.03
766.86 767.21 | 32.25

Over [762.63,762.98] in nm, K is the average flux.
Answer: 31.7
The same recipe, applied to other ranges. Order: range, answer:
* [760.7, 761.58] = 32.4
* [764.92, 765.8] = 31.5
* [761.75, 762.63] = 31.1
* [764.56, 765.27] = 32.2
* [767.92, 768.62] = 31.2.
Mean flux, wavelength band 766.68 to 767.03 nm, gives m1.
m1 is 31.6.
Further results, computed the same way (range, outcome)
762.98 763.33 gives 32.1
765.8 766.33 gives 30.4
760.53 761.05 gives 32.7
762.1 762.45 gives 31.6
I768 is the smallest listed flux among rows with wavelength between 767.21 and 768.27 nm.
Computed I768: 30.88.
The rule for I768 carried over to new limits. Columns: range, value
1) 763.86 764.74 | 31.3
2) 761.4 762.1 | 30.47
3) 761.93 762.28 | 31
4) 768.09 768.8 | 30.92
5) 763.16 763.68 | 32.47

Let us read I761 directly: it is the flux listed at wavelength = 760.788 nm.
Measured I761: 32.6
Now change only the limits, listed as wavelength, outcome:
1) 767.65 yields 32.67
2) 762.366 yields 31.53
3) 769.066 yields 30.35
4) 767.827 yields 32.05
